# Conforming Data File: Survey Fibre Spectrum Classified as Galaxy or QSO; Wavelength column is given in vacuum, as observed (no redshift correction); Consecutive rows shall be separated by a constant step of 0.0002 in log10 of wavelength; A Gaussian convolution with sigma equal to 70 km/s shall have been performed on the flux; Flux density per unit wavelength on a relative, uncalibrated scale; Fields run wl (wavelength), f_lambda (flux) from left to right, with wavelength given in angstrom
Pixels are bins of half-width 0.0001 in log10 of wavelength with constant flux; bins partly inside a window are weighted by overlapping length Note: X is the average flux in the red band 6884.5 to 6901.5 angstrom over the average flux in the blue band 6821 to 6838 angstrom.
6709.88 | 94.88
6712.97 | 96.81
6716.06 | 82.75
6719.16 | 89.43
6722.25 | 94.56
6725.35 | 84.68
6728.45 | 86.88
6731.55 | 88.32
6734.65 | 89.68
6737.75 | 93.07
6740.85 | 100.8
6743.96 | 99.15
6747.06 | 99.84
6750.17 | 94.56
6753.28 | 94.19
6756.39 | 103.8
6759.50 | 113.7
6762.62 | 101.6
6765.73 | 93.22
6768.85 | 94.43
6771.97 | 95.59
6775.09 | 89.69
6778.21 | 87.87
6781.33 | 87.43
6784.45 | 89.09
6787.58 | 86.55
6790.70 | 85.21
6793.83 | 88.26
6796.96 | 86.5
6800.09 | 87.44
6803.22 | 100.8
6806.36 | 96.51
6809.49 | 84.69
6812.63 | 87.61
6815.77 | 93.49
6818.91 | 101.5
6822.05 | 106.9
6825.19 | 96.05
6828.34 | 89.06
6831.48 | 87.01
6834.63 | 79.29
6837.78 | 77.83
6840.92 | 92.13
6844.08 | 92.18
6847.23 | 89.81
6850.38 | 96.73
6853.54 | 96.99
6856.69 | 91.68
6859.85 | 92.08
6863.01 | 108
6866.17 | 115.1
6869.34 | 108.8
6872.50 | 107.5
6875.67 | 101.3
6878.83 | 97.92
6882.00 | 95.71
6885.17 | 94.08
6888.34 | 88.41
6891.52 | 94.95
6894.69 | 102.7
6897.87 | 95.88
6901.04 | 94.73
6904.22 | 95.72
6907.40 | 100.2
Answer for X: 1.06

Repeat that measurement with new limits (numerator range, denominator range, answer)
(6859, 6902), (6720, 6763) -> 1.04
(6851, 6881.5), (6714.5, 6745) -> 1.12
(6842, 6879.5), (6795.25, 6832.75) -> 1.07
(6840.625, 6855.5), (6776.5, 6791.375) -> 1.07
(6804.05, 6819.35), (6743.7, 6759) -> 0.93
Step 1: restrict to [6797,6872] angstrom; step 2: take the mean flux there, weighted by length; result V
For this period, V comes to 94.5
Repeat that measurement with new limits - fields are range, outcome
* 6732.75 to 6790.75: 94.9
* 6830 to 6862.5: 90.2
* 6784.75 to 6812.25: 89.4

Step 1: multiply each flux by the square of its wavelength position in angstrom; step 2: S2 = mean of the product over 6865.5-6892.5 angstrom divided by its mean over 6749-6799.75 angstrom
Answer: 1.1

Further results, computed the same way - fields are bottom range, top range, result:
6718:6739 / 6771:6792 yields 1.01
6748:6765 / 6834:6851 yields 0.89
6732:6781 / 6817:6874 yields 1.02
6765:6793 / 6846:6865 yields 1.10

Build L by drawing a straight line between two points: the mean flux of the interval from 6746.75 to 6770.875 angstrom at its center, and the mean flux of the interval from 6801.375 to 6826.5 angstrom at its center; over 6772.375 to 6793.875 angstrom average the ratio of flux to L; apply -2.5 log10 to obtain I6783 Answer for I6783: 0.113 mag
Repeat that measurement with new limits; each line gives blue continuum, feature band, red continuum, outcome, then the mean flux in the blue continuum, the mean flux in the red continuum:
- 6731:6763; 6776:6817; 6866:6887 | 0.12 mag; 98.3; 102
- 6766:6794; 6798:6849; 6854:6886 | 0.04 mag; 89.6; 101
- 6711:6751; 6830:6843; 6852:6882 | 0.18 mag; 92.3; 102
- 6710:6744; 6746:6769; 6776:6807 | -0.11 mag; 91.3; 89.4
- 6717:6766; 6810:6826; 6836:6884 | 0.00 mag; 95.4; 97.5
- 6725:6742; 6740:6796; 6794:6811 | -0.04 mag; 90.8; 91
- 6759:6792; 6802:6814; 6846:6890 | 0.03 mag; 92.5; 98.9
